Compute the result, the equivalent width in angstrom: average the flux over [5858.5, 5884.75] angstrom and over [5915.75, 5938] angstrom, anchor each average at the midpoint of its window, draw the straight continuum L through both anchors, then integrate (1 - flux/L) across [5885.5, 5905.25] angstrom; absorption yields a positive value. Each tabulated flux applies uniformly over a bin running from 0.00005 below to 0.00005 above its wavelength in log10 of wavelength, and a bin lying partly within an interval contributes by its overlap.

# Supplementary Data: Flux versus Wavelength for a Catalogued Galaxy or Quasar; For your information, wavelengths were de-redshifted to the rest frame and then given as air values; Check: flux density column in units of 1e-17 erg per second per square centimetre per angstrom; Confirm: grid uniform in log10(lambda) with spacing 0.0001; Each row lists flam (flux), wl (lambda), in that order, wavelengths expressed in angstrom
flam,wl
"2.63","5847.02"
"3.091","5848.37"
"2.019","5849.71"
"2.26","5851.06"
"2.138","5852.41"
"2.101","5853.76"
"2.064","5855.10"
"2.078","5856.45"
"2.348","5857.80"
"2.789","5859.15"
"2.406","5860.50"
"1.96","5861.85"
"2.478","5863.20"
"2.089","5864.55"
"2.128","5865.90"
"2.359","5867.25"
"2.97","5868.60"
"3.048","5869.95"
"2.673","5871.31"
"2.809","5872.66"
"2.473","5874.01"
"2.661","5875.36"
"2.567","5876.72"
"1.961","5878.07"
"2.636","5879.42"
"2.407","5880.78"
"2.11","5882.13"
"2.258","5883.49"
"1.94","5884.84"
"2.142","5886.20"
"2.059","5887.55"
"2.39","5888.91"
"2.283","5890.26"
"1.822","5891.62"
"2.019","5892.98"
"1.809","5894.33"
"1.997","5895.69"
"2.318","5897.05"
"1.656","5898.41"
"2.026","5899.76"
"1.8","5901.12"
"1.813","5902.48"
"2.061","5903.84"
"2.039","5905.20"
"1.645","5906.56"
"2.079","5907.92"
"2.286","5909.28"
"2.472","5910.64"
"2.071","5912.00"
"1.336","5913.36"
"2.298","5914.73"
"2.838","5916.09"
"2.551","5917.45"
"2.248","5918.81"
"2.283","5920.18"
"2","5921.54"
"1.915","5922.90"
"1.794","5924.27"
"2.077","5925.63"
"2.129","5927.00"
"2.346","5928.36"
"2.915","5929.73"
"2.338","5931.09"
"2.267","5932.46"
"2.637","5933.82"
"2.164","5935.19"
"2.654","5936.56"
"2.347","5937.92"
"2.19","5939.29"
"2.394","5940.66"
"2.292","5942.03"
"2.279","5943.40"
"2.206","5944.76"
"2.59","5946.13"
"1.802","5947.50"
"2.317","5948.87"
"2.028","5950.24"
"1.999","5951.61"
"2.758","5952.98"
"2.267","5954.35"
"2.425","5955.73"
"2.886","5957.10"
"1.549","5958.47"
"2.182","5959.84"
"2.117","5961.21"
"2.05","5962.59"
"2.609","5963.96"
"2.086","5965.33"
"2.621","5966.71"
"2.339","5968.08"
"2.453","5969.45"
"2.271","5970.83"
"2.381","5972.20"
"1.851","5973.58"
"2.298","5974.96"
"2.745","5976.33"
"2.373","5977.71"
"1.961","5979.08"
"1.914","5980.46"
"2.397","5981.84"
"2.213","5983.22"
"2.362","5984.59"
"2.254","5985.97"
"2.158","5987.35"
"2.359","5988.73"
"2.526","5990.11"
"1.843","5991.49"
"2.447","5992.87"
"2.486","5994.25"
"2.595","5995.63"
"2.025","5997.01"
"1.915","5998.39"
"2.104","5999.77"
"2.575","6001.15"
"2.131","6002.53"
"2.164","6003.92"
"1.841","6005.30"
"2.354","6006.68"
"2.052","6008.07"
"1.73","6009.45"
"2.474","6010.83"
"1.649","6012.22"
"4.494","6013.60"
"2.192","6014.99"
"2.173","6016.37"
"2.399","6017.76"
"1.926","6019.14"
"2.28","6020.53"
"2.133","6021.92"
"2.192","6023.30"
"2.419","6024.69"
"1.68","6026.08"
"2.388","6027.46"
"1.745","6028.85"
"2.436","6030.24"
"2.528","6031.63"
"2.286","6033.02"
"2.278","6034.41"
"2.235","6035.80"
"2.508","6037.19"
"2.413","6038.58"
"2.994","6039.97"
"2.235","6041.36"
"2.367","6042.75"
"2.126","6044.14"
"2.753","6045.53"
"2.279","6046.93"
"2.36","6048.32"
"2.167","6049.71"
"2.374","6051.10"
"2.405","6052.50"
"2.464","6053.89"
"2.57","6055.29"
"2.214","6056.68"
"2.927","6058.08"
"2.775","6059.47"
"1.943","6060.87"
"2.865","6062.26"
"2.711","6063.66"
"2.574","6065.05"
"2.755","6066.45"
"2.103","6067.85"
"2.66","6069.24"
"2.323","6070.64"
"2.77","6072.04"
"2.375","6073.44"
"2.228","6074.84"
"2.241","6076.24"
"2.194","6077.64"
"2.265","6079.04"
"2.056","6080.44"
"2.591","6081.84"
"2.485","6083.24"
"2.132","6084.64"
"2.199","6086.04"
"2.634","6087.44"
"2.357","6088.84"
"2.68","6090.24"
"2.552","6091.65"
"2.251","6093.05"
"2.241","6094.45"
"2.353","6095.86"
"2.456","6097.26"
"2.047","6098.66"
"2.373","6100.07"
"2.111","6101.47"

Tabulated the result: 3.12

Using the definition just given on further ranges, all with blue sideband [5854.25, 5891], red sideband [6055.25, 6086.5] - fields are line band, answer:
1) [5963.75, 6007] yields 2.5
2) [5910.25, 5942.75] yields 1.6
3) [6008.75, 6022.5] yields 0.4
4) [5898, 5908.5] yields 2.1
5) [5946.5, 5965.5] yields 1.3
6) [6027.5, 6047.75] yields 0.4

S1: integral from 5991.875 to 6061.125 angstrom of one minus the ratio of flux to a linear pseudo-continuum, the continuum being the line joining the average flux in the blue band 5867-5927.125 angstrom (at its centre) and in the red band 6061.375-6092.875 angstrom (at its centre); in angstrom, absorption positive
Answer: 1.37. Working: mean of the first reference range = 2.2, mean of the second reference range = 2.44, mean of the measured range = 2.32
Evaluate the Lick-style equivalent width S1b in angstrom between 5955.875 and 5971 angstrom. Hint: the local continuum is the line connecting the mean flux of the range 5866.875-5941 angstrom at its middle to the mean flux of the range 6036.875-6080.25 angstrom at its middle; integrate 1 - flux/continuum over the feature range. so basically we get 0.2 angstrom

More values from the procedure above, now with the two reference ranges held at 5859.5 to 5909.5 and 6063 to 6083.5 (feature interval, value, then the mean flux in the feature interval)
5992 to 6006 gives 0.7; 2.22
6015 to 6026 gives 0.8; 2.19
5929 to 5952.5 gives -0.4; 2.32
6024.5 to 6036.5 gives 0.8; 2.21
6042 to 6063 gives -0.4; 2.44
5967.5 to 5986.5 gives 0.4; 2.27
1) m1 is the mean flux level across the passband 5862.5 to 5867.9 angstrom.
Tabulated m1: 2.26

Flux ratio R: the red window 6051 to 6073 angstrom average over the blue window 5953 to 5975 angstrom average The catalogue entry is 1.11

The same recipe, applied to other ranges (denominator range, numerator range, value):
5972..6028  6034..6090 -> 1.08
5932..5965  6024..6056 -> 1.03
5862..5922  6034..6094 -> 1.09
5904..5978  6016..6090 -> 1.05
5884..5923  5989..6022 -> 1.09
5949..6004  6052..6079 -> 1.09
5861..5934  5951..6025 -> 1.02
